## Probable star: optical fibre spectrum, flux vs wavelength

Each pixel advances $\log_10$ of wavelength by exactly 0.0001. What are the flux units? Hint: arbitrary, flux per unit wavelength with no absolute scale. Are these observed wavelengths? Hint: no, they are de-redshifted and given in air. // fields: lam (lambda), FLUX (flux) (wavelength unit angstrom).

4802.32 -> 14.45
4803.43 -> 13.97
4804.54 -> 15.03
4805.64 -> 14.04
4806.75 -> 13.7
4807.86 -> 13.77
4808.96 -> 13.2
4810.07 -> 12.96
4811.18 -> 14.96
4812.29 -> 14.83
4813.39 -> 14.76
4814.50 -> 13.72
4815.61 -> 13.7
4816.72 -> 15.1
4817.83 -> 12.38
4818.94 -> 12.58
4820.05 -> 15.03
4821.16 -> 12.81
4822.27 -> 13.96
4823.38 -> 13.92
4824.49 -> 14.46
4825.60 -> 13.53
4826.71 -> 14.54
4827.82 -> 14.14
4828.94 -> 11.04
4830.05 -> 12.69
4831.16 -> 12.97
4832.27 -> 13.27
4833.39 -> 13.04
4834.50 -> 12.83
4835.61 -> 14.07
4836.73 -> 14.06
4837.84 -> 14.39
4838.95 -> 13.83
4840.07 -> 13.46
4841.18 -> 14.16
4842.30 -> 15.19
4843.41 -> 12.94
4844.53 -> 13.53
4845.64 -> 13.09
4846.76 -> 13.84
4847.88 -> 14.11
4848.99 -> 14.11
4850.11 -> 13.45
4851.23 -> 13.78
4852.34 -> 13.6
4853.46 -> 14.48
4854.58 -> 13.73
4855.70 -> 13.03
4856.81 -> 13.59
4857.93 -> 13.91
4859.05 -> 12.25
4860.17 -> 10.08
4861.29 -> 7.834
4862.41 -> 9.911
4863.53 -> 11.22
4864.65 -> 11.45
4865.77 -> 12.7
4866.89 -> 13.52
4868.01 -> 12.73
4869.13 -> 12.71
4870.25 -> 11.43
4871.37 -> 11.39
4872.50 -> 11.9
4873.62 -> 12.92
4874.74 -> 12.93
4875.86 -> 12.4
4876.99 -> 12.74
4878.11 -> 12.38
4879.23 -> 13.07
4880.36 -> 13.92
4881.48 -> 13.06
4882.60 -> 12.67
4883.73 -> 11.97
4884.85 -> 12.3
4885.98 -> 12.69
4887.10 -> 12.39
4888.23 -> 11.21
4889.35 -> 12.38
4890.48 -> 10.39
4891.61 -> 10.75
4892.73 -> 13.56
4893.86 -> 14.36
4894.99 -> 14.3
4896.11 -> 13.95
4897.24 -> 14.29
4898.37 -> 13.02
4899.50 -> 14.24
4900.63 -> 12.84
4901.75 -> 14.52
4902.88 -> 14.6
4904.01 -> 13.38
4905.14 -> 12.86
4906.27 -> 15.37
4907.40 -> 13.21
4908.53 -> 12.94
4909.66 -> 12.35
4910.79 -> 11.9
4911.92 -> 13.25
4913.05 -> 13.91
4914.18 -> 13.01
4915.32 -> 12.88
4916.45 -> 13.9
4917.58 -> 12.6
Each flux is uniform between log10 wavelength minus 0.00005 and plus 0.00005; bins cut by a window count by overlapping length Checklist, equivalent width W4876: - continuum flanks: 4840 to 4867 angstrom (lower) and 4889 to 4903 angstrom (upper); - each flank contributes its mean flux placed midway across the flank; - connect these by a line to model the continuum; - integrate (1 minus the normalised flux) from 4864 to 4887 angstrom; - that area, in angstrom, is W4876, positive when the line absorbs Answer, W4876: 1.0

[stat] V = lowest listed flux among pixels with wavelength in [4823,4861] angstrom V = 10.08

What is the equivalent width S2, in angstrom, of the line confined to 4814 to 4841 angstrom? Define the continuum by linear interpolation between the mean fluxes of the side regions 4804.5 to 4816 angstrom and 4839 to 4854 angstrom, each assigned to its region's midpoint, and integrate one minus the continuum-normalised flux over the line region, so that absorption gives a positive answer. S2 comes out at 0.7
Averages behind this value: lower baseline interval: 14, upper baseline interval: 13.8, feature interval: 13.6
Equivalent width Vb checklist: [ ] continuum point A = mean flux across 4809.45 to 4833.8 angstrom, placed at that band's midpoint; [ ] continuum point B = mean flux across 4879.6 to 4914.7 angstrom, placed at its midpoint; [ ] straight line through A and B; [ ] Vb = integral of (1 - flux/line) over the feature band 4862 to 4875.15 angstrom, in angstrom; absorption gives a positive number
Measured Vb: 1.20 angstrom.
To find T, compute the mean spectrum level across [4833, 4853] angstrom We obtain 13.8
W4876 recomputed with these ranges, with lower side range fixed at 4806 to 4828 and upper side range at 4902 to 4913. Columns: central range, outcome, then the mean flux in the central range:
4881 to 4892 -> 1.2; 12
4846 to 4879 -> 2.6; 12.6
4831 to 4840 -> 0.1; 13.6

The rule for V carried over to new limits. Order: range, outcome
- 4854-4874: 7.834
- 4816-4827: 12.38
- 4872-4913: 10.39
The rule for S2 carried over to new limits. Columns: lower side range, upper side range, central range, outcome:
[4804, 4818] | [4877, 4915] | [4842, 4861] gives 0.3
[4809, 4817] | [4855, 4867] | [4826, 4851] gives -1.4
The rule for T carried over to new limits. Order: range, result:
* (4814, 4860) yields 13.6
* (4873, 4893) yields 12.4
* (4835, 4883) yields 12.9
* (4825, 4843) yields 13.6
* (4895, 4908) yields 13.9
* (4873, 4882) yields 12.9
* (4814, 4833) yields 13.5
